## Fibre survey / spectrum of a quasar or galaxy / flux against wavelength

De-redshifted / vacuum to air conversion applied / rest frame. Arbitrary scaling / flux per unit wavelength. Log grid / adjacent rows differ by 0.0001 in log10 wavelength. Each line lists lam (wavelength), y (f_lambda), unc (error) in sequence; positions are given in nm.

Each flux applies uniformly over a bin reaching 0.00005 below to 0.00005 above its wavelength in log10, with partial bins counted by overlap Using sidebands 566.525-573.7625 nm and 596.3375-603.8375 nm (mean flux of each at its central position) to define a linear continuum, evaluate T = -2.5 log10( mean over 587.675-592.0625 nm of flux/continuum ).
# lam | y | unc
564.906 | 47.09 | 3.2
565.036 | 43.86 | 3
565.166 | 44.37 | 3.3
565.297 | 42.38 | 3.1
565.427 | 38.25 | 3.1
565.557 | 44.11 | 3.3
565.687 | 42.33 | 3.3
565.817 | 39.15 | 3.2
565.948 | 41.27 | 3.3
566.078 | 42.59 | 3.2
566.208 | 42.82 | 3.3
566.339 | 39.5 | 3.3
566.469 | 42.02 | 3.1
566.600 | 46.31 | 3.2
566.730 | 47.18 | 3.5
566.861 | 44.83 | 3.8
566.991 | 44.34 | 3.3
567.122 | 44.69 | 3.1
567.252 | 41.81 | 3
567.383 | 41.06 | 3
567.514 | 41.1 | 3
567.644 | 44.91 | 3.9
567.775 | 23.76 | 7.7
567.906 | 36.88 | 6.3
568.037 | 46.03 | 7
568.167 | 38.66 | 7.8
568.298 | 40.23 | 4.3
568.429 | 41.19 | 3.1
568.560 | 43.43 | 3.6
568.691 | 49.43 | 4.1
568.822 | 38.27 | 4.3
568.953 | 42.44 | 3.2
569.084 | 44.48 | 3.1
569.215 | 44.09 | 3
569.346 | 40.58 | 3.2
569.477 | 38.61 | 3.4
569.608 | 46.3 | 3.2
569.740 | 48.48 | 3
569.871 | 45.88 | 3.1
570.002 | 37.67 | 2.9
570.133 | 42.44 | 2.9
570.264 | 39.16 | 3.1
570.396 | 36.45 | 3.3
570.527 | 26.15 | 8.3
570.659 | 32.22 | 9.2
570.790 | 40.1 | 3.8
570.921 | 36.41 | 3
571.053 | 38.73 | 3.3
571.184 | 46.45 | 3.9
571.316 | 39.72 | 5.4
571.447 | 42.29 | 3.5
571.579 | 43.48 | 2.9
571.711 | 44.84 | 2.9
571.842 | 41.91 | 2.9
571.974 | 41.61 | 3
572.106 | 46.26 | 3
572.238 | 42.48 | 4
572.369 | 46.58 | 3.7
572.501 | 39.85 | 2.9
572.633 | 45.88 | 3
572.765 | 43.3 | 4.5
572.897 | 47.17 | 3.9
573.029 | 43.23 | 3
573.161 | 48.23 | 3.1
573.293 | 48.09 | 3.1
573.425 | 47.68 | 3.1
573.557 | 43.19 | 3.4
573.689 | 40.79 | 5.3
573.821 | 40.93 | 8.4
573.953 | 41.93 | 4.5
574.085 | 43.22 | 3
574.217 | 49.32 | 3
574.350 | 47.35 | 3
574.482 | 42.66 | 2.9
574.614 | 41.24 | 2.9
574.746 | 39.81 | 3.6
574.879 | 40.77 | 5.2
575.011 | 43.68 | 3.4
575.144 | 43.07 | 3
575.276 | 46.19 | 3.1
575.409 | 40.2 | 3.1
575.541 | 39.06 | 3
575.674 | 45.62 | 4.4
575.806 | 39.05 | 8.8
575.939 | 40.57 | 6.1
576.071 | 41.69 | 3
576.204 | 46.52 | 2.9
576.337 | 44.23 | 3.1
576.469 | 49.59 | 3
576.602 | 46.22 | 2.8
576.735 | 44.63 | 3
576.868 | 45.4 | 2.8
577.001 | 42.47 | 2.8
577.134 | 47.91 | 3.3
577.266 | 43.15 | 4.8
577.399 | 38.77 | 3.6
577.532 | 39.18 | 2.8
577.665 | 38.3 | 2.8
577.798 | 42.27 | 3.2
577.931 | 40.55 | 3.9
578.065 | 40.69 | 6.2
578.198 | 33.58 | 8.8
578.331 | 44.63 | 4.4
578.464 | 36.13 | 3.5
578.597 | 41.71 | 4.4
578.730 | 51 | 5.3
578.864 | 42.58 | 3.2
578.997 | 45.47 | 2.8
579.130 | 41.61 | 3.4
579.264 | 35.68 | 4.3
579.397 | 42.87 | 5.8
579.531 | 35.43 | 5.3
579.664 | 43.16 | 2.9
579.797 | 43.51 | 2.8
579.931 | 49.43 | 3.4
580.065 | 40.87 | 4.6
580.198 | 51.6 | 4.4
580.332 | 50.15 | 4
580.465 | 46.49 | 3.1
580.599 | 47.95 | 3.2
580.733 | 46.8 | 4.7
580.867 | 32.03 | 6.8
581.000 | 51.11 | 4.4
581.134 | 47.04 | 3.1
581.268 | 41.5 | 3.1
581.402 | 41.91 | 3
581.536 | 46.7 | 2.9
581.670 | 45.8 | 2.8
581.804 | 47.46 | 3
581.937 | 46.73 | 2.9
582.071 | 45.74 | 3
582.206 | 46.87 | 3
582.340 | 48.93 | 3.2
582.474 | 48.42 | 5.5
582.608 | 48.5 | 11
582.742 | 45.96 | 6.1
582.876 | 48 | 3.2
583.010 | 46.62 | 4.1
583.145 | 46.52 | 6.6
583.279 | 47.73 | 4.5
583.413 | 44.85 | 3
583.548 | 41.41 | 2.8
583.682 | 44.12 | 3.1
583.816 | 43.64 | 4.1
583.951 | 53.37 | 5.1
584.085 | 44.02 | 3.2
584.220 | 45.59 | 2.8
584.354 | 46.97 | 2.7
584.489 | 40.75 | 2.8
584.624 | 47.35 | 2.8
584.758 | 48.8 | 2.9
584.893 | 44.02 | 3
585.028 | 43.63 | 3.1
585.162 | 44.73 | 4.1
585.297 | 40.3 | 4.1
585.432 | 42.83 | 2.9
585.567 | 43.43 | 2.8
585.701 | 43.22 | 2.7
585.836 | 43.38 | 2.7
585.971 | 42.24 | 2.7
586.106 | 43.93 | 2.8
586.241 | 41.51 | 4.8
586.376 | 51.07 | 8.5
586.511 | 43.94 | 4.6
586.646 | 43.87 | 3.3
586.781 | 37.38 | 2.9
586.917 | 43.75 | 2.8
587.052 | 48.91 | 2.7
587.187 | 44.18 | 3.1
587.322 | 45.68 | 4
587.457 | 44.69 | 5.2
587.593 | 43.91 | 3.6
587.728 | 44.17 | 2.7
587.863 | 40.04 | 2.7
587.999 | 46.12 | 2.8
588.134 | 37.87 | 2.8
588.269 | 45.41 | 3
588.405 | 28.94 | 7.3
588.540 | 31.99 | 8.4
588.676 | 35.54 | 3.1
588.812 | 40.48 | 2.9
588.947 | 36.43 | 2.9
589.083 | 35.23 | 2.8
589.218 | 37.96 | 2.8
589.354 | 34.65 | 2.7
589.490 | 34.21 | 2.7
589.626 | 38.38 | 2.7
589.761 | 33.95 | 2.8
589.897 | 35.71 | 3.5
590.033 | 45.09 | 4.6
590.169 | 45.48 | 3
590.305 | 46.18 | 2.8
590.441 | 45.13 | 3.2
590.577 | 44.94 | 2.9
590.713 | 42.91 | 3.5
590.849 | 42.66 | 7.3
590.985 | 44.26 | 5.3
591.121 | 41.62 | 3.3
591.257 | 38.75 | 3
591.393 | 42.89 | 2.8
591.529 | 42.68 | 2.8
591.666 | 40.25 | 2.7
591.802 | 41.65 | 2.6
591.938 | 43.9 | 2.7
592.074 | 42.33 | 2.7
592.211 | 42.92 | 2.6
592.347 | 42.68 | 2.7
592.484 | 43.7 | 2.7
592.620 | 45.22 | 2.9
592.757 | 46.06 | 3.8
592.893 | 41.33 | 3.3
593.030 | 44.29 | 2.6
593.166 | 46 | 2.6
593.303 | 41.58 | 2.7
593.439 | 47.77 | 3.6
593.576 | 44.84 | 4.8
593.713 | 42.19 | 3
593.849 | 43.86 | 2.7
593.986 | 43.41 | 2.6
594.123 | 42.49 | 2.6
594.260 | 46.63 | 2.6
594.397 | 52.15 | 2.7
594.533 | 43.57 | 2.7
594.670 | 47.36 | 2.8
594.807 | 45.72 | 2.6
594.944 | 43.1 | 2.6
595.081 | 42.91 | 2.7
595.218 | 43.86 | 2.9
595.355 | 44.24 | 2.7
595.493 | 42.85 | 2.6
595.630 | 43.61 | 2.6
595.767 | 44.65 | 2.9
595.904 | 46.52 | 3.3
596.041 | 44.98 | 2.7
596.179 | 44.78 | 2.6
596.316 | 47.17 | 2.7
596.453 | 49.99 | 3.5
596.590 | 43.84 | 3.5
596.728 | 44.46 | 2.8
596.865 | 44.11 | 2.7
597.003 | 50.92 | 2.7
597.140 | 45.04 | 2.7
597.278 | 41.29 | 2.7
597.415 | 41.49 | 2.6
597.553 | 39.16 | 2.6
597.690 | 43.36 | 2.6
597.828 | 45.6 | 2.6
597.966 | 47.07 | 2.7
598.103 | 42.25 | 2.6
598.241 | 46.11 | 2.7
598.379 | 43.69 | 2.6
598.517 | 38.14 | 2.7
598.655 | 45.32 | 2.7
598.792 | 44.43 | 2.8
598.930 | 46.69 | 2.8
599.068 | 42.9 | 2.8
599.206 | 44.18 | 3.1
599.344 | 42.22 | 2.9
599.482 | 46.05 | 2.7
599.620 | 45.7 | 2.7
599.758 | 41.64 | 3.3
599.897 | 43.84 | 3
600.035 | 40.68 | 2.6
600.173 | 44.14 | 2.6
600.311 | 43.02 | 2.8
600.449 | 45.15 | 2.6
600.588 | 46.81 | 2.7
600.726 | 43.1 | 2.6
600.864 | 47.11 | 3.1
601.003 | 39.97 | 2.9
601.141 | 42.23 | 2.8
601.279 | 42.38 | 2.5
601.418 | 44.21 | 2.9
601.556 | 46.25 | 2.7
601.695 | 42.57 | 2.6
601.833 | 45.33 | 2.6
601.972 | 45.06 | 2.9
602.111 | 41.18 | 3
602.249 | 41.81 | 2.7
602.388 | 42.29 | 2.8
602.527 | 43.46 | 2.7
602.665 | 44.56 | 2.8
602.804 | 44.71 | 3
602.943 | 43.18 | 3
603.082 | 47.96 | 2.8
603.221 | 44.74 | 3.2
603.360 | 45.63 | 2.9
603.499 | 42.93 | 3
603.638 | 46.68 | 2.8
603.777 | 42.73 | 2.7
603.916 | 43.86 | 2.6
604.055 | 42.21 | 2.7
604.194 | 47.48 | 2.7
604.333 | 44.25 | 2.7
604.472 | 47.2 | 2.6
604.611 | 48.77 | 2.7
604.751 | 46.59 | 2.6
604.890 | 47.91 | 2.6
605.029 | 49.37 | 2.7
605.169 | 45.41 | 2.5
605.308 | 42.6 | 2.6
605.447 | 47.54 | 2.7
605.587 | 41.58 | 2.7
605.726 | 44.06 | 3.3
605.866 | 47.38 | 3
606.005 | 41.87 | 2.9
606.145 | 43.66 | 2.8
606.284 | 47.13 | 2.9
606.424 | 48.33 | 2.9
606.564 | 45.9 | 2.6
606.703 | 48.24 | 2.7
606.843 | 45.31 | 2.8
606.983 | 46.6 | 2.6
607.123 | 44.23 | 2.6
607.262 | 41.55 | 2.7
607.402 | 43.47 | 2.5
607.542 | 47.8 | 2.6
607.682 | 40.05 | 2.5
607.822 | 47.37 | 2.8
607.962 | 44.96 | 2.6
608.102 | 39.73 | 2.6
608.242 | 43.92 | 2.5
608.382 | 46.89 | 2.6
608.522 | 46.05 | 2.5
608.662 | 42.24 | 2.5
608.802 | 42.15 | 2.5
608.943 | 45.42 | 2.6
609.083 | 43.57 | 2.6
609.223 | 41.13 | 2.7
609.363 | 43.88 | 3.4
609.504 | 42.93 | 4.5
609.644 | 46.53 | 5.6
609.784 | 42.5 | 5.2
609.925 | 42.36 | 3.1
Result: 0.08 mag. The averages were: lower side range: 42.1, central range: 40.2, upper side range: 44.1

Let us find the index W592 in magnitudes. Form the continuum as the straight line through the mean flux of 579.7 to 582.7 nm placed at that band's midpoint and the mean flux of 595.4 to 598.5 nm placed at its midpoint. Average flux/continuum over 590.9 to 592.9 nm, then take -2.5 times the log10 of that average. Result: 0.06 mag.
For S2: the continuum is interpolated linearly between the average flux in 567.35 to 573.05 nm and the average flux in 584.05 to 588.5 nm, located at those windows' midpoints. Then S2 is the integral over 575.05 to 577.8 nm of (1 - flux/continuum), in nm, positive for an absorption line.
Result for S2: -0.06 nm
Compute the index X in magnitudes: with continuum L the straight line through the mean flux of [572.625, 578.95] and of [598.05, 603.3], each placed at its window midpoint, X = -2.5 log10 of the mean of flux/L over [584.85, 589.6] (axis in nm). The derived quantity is 0.05 mag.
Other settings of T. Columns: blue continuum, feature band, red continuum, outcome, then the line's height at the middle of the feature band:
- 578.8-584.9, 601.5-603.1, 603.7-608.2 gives 0.03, 45.2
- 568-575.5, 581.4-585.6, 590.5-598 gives -0.06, 43.3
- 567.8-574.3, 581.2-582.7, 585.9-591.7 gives -0.11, 41.6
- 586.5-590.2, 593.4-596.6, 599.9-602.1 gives -0.08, 42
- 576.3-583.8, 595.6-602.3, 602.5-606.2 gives 0.02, 44.9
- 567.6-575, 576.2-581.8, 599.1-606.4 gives -0.02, 42.6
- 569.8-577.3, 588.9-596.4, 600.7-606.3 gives 0.02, 43.9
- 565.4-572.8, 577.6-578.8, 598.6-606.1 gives 0.04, 42.4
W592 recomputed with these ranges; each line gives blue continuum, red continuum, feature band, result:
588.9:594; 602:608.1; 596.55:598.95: -0.02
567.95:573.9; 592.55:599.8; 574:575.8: -0.01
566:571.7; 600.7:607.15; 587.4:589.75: 0.13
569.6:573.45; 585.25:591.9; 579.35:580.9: -0.07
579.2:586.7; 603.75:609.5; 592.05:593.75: 0.02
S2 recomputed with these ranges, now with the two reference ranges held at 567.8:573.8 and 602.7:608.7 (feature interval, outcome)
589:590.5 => 0.155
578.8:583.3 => -0.235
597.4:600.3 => 0.061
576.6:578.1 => 0.010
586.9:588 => -0.026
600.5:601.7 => 0.021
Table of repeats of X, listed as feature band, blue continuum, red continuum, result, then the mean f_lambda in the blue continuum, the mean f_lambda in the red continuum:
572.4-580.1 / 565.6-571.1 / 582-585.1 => 0.02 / 41.1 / 46.2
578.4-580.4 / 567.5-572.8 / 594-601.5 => -0.03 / 41.2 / 44.3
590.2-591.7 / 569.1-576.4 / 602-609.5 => 0.02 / 42.4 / 44.7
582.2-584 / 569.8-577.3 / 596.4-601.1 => -0.08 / 42.7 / 44.1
